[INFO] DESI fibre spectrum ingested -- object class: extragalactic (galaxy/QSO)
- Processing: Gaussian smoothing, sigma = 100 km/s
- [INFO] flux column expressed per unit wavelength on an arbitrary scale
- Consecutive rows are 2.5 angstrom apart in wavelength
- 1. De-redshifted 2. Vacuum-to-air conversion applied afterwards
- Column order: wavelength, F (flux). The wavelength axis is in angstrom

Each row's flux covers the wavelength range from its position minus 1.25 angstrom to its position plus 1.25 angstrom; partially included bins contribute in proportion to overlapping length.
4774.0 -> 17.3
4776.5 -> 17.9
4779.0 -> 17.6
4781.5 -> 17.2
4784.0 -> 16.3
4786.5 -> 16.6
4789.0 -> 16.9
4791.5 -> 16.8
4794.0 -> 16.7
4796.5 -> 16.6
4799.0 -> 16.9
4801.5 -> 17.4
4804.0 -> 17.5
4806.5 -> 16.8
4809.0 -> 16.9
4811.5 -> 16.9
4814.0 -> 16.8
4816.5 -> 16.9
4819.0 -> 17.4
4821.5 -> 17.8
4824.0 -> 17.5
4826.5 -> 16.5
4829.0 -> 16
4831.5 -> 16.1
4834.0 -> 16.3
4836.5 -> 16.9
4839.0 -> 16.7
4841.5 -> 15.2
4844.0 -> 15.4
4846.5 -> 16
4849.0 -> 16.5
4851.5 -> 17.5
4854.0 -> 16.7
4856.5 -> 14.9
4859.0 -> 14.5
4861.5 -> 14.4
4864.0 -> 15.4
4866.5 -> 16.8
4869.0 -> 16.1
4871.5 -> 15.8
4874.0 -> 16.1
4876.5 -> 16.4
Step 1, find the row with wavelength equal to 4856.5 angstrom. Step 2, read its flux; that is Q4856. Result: 14.9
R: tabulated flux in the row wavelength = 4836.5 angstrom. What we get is 16.9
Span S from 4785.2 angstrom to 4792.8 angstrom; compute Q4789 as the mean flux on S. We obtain 16.8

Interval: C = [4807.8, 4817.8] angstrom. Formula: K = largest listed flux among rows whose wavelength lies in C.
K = 16.9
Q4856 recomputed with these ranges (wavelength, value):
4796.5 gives 16.6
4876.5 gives 16.4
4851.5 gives 17.5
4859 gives 14.5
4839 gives 16.7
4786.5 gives 16.6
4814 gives 16.8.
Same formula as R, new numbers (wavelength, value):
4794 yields 16.7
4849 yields 16.5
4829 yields 16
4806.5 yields 16.8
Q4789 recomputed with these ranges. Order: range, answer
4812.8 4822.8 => 17.2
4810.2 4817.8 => 16.9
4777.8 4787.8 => 16.9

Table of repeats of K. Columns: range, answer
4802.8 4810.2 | 17.5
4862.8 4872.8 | 16.8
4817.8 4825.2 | 17.8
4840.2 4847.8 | 16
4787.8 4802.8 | 17.4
